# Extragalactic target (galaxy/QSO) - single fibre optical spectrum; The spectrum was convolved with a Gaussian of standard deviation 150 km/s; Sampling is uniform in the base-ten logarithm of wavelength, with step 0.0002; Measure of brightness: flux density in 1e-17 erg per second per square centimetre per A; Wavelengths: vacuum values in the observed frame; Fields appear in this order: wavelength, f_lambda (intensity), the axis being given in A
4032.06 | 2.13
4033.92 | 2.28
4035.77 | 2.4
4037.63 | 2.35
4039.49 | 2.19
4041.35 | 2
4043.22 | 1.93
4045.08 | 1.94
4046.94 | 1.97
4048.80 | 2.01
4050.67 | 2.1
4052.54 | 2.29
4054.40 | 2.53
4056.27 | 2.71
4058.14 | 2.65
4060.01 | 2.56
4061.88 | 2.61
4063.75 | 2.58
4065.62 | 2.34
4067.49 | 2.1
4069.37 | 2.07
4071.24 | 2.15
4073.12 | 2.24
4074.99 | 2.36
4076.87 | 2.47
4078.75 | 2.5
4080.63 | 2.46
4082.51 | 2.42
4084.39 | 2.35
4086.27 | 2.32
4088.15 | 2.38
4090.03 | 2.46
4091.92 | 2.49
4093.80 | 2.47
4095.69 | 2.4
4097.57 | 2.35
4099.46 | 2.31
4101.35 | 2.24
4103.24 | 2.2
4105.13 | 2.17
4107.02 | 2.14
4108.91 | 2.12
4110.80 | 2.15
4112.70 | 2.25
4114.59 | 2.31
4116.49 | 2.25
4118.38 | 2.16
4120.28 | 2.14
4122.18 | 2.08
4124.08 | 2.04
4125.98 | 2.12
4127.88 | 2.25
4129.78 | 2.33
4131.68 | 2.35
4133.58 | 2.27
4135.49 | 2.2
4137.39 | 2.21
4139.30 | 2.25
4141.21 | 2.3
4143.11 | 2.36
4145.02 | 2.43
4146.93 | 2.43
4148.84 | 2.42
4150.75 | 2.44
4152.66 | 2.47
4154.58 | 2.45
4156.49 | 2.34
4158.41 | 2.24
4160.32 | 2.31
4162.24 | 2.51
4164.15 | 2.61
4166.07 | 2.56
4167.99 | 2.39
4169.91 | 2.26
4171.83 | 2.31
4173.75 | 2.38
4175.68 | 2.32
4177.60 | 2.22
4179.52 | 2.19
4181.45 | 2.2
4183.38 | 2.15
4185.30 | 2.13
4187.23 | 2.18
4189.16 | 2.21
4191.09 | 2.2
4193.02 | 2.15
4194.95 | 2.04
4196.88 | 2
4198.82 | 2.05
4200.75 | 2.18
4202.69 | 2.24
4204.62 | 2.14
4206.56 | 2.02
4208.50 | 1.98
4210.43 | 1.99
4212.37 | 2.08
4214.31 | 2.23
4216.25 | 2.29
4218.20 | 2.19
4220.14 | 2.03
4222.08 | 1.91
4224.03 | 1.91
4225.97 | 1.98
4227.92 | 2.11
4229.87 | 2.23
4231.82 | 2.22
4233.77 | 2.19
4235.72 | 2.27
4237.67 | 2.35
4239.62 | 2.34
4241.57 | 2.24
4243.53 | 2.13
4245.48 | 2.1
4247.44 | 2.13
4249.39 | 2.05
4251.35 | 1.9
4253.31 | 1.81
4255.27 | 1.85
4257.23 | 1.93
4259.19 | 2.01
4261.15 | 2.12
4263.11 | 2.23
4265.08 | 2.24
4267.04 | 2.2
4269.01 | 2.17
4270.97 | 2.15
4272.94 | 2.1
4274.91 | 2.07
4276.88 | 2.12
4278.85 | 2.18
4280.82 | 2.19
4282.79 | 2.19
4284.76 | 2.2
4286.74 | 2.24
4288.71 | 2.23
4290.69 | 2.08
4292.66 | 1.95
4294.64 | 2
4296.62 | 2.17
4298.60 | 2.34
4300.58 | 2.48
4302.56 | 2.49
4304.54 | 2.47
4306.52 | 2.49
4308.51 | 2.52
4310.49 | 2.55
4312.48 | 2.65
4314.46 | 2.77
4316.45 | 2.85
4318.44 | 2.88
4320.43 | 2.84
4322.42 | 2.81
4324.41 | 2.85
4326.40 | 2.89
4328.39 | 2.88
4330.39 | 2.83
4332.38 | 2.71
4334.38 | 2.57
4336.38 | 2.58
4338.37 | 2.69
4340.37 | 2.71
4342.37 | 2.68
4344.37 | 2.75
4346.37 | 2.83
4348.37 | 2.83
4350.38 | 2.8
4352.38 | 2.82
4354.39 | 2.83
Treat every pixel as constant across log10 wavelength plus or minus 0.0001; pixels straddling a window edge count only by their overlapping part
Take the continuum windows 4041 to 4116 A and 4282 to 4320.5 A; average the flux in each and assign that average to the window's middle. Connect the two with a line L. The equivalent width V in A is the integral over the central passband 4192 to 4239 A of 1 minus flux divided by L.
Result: 5.0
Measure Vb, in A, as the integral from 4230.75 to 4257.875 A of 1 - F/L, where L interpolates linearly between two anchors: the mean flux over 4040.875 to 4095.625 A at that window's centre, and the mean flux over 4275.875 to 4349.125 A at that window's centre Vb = 4.0 A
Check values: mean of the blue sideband 2.33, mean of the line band 2.11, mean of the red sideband 2.53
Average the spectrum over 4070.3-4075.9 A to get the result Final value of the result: 2.25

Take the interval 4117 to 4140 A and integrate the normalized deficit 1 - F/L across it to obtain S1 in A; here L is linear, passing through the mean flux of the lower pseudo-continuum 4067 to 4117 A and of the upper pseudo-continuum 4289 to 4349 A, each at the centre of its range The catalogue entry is 1.5 A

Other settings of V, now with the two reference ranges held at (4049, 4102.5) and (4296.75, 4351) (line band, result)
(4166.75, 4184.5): 1.6 A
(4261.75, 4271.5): 1.6 A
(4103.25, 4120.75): 1.7 A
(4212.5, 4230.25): 3.2 A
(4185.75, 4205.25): 3.0 A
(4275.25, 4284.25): 1.6 A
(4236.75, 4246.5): 1.3 A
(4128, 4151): 1.3 A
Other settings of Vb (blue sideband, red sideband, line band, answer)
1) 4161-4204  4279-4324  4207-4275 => 6.70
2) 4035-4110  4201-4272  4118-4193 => -2.86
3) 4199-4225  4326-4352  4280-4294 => 1.85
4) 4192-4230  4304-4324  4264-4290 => 3.14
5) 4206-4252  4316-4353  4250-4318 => 6.35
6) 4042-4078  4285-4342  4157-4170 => -0.11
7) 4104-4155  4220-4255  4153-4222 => -1.37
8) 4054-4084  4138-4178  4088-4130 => 2.68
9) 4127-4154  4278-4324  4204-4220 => 1.79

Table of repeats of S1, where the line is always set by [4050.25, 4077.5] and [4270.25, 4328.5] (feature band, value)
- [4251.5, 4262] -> 2.1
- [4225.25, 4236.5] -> 1.1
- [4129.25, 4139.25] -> 0.5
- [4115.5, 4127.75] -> 1.3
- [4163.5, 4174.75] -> -0.1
